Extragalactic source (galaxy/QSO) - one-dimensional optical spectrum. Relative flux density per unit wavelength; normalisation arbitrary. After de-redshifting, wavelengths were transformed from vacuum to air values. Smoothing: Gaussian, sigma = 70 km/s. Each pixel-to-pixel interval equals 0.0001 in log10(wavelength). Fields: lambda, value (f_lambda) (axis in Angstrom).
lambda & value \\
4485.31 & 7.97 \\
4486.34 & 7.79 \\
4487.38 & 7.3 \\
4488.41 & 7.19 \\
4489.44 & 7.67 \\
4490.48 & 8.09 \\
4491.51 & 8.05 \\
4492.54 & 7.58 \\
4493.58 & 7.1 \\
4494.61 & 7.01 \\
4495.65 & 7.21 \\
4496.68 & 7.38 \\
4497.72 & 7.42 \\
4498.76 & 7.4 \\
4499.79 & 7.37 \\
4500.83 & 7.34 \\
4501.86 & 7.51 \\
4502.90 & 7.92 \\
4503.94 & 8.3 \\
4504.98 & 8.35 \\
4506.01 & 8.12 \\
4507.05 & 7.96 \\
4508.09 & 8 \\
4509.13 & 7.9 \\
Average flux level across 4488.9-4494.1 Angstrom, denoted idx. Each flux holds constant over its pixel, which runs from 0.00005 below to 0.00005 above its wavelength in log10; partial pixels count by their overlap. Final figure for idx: 7.7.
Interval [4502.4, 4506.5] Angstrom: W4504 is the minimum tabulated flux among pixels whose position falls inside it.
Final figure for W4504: 7.92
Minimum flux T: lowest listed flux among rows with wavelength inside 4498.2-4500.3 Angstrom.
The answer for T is 7.37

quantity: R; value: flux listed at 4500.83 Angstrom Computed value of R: 7.34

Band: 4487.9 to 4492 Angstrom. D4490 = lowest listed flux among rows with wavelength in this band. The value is 7.19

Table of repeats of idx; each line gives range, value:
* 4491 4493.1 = 7.8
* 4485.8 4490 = 7.49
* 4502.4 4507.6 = 8.13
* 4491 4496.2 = 7.39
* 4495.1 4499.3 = 7.35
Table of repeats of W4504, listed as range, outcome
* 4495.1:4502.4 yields 7.21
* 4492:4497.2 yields 7.01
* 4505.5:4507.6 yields 7.96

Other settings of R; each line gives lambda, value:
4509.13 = 7.9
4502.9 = 7.92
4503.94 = 8.3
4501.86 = 7.51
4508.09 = 8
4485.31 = 7.97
